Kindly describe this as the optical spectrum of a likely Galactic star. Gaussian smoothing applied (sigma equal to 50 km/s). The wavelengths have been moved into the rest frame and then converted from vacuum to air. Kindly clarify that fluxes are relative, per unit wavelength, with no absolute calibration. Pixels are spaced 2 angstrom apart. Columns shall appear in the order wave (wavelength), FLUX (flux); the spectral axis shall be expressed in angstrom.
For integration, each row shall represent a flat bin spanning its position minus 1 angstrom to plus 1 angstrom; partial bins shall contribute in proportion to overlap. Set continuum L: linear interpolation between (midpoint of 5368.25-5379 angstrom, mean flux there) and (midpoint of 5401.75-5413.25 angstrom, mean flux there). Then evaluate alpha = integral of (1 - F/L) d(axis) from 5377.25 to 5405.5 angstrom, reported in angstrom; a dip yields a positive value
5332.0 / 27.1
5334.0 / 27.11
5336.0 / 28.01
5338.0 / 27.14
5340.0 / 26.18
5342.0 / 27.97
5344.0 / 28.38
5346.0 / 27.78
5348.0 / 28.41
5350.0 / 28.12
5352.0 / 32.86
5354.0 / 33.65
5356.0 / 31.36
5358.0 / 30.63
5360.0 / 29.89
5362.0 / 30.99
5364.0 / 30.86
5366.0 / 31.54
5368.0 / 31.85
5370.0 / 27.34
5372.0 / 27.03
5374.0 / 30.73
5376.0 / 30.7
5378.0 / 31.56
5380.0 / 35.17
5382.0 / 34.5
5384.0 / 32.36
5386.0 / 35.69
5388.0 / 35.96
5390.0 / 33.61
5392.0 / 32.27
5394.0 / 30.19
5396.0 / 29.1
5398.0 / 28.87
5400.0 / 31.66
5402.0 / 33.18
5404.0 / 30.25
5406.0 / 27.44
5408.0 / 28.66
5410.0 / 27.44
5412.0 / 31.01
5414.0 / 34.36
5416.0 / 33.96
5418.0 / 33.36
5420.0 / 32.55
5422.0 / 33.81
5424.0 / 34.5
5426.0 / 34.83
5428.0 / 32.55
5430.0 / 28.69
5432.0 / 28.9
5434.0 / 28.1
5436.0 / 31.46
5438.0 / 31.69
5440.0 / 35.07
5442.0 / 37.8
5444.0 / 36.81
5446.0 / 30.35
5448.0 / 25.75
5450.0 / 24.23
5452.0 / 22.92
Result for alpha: -2.7 angstrom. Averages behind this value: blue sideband 29.6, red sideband 29.5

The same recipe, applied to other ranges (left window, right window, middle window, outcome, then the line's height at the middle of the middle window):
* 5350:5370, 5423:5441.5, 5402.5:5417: 0.5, 31.7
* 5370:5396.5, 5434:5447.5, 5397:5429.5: 0.9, 32.6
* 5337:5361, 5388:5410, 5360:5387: -1.4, 30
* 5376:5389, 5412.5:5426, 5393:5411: 2.2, 33.8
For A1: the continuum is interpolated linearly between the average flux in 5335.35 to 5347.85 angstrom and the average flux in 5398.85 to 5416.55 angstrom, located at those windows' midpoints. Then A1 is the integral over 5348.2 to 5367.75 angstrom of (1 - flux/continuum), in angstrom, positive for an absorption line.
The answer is -1.8 angstrom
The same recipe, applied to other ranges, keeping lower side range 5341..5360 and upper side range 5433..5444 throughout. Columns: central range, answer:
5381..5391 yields -1.0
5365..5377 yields 0.3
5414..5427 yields -0.5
